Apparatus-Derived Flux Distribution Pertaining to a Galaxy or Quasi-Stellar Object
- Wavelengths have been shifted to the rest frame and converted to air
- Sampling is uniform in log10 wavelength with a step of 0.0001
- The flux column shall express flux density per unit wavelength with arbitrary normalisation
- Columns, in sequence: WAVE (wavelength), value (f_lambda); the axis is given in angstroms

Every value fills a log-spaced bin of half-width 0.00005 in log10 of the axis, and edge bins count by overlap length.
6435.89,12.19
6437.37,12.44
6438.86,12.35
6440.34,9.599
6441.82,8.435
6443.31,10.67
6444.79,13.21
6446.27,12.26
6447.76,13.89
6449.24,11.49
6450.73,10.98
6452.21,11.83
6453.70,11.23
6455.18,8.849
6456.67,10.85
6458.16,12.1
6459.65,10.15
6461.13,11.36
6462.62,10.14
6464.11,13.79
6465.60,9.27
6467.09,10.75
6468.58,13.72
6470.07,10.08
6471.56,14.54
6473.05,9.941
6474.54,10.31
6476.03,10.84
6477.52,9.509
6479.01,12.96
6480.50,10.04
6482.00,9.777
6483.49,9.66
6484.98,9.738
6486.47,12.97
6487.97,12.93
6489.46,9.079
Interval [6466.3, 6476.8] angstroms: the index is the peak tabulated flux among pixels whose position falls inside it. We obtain 14.54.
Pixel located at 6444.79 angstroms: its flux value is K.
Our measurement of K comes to 13.21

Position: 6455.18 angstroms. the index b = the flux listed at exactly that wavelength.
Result 8.849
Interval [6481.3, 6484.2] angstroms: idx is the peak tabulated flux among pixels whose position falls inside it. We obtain 9.777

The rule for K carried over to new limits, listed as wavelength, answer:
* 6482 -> 9.777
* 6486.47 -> 12.97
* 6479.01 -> 12.96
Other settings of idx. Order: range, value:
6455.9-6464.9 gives 13.79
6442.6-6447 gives 13.21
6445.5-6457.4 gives 13.89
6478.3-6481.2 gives 12.96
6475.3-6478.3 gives 10.84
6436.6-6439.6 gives 12.44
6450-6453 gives 11.83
